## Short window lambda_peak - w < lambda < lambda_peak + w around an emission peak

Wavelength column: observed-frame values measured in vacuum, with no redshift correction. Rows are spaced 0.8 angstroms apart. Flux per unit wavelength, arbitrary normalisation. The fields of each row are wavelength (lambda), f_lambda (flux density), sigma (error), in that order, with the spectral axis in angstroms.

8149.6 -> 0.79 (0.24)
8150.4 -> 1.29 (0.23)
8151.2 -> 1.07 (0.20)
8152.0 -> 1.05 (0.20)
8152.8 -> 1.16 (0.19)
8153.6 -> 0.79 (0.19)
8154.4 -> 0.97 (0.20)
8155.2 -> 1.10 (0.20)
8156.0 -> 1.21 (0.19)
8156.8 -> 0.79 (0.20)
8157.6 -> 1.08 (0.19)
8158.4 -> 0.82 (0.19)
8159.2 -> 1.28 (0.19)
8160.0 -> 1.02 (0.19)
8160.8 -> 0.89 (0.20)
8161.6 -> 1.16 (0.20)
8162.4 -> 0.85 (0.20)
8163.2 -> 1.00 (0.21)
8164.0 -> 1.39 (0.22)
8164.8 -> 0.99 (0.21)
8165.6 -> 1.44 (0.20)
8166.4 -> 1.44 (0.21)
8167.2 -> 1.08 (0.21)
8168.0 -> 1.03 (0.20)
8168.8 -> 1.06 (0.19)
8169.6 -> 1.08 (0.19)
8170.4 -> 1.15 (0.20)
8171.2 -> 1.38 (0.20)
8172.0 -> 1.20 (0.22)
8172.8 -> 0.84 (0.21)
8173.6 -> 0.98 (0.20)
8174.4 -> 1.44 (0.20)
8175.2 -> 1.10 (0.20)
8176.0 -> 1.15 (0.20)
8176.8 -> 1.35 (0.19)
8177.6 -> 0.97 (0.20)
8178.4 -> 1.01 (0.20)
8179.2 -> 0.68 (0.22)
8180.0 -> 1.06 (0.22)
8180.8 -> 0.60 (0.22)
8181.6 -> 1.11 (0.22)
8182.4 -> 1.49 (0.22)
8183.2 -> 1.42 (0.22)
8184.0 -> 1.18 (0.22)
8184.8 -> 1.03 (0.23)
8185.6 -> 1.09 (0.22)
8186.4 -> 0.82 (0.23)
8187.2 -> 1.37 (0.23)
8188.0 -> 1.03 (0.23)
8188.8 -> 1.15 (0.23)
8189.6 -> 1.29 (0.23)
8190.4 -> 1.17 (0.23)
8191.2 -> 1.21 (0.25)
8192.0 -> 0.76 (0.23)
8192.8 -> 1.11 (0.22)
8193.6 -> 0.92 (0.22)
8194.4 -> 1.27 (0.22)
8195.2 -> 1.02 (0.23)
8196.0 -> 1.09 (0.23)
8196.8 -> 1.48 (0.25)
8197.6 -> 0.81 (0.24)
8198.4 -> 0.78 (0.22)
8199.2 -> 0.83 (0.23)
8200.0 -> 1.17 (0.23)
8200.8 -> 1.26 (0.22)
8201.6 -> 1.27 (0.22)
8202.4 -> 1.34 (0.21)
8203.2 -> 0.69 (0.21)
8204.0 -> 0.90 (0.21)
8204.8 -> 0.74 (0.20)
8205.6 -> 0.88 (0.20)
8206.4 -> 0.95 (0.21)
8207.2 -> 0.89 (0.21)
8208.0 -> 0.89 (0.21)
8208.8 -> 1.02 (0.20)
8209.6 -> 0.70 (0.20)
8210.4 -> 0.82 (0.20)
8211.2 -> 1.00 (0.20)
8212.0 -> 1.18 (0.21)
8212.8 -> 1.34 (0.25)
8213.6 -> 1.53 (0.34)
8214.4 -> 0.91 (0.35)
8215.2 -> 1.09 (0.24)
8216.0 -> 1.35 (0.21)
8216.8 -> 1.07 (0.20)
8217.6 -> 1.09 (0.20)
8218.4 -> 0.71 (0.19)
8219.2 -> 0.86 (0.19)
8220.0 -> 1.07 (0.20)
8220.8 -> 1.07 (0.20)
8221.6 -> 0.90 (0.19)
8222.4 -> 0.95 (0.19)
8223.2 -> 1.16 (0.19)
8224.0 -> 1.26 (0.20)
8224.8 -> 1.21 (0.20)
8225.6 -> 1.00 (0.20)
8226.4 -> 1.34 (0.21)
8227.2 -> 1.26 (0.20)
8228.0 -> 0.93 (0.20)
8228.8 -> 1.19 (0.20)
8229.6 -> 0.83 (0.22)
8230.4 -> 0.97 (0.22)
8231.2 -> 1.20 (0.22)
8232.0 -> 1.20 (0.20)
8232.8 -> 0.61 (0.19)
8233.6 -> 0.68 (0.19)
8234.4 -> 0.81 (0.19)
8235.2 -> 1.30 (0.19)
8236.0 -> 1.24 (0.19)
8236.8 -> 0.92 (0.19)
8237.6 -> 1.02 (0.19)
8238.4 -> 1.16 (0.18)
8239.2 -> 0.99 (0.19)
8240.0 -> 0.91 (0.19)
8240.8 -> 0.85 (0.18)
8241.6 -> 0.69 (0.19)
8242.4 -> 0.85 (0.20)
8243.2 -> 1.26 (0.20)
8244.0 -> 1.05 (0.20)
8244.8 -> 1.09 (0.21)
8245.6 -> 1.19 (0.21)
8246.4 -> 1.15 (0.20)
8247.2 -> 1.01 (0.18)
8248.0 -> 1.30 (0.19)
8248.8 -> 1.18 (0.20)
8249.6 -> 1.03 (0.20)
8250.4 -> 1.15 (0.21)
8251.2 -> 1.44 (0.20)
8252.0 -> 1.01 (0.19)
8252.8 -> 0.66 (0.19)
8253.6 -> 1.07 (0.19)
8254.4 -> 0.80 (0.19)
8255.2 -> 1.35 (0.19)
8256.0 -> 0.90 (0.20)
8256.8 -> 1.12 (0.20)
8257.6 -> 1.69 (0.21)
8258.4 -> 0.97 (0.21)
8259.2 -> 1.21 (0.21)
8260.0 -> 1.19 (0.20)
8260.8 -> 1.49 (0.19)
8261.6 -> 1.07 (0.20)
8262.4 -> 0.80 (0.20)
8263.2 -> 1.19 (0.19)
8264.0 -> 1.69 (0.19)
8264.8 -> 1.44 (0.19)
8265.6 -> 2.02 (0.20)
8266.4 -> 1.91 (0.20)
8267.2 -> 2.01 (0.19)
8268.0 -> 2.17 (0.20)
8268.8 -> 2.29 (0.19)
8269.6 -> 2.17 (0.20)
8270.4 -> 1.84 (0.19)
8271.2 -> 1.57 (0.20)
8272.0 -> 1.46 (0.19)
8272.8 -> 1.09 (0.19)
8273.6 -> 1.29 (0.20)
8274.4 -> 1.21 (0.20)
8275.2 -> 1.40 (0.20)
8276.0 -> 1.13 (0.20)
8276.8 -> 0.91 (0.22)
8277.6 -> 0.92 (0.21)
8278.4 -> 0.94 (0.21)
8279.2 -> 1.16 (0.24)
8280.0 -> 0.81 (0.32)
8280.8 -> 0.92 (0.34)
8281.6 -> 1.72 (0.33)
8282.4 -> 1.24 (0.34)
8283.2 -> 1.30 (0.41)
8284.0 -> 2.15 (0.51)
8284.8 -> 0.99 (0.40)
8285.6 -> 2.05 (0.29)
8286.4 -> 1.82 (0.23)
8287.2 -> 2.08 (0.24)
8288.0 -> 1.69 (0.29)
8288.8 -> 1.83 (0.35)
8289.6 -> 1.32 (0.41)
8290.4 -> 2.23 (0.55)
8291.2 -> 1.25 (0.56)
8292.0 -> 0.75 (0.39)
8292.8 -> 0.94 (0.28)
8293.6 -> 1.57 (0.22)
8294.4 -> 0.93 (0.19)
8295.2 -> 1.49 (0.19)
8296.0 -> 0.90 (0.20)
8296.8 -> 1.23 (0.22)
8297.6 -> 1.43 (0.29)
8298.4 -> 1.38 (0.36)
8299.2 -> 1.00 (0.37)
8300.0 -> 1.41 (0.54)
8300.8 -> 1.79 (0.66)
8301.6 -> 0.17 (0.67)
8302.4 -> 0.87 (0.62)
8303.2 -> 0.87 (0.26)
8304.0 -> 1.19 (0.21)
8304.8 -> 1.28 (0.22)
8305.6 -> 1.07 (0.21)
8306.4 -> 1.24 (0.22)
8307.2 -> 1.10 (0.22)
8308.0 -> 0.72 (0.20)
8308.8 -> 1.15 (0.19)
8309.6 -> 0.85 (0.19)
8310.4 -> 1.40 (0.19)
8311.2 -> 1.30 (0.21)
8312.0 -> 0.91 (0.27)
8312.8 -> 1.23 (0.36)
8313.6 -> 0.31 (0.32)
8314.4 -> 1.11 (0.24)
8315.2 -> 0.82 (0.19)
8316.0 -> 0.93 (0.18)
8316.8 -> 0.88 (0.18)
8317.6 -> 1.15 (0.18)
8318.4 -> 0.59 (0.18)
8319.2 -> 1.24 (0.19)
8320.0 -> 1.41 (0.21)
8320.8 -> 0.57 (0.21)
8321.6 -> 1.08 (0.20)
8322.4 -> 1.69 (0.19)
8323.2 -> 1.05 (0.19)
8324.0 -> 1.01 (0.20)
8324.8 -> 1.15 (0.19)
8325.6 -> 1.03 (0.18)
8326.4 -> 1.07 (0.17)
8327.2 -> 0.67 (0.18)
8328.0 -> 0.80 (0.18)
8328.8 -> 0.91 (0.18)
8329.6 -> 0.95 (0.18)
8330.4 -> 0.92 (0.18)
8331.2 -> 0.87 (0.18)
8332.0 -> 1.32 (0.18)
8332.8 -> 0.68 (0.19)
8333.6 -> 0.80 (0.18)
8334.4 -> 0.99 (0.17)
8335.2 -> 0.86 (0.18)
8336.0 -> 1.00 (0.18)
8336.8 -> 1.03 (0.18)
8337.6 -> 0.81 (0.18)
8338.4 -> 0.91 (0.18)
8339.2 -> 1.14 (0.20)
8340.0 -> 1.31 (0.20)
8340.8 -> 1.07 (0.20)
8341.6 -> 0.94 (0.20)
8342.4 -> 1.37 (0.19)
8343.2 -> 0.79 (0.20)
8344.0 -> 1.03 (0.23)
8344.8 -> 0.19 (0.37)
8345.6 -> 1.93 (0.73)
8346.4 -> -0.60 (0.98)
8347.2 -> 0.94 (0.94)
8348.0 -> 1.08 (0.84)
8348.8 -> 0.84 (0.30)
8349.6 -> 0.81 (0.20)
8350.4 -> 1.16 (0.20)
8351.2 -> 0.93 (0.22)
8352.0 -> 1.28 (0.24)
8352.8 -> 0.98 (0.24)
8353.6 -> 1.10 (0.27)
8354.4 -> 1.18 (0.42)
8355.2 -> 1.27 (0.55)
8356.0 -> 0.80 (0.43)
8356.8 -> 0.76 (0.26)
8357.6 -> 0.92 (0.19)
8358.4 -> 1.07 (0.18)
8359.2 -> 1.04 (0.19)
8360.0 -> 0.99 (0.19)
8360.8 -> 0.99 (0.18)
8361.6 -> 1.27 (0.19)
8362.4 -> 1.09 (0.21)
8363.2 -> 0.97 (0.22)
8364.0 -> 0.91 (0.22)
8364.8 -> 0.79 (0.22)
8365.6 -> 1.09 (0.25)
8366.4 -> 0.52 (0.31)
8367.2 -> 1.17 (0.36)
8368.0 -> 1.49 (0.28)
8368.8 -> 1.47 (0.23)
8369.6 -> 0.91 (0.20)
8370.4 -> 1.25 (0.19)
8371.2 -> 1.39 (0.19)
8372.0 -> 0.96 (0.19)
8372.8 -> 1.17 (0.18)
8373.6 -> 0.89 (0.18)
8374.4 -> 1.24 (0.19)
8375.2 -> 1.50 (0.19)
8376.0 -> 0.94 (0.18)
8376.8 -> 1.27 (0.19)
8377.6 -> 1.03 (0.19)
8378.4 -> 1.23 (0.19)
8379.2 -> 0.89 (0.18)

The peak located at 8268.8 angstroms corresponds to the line [S II] 6716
